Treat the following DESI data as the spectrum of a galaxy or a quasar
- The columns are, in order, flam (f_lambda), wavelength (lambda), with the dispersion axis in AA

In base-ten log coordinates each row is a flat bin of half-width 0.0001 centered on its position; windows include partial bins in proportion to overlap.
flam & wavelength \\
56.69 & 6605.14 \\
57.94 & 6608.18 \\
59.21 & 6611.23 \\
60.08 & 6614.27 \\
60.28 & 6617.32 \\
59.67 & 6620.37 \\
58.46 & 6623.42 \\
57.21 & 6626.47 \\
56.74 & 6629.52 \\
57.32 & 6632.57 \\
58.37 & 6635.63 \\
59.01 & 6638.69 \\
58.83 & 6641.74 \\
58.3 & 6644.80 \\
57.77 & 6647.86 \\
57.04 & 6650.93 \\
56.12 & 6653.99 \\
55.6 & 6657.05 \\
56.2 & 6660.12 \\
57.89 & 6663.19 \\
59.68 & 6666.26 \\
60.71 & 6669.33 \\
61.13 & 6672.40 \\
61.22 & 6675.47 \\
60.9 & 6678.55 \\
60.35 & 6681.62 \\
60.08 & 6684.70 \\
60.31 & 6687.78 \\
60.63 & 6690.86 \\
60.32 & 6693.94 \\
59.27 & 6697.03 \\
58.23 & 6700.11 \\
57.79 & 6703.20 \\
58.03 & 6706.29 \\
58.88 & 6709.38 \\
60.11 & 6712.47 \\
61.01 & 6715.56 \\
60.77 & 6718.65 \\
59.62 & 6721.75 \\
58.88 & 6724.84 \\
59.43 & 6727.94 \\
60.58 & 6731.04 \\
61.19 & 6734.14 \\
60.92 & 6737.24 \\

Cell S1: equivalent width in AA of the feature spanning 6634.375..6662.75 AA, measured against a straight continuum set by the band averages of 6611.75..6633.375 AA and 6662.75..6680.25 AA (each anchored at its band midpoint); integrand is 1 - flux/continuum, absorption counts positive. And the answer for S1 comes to 1.0 AA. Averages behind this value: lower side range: 58.6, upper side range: 60.4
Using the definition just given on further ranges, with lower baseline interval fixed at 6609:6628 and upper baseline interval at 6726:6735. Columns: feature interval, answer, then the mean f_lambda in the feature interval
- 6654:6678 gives 0.3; 58.8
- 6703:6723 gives 0.2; 59.6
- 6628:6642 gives 0.3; 58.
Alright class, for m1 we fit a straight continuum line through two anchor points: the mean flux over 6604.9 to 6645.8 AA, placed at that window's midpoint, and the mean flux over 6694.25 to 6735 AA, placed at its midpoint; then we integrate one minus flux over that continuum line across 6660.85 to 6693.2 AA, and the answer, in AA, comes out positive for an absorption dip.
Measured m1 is -0.6 AA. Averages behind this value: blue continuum 58.5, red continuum 59.5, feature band 60.2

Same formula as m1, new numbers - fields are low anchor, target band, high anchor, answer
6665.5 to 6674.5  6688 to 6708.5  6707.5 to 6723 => 0.4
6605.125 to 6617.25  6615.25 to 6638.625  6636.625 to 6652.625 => 0.1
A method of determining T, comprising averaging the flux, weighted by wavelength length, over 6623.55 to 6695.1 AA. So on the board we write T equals 58.8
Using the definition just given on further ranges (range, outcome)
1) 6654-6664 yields 56.4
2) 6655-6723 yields 59.5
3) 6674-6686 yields 60.6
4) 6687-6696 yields 60.3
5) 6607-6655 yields 58.3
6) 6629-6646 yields 58.2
